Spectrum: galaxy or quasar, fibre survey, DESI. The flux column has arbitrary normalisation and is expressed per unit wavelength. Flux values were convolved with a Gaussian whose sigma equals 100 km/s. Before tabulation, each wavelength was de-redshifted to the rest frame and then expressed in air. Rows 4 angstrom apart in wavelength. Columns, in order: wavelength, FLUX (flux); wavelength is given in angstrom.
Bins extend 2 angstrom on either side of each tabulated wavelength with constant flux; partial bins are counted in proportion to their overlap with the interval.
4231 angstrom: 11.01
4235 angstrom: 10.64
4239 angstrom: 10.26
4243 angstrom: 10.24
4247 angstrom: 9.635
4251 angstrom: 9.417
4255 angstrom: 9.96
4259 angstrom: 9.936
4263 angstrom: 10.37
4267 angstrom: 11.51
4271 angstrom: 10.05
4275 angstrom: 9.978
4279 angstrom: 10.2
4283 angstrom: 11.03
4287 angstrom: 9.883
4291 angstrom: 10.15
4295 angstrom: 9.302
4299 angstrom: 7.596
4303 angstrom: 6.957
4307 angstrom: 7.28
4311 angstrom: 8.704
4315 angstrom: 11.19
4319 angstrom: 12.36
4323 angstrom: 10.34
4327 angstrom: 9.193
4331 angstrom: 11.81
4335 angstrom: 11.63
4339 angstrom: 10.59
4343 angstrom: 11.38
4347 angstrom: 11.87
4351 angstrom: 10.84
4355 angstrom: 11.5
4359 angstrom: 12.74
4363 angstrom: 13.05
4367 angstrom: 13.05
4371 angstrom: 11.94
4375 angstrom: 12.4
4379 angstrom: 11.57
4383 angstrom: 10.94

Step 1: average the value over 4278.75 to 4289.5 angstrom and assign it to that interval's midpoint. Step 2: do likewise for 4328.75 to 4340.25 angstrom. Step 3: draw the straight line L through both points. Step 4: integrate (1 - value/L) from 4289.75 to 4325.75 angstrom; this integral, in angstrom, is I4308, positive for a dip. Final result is 5.1 angstrom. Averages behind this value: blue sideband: 10.4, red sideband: 11.3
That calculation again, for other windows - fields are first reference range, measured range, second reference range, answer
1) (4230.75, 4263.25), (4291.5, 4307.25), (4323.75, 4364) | 4.0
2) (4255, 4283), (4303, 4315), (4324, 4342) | 2.6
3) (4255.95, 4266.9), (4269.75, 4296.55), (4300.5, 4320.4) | -0.7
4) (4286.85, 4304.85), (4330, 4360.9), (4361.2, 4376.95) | -0.6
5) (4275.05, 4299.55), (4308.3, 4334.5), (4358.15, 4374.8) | 1.2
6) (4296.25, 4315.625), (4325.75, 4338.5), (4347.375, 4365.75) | -0.9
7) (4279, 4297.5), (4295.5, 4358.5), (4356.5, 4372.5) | 6.5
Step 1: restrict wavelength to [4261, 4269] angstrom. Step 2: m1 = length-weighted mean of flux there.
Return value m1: 10.9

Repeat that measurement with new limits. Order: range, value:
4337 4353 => 11.2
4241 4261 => 9.84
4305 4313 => 7.99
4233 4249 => 10.2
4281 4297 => 10.1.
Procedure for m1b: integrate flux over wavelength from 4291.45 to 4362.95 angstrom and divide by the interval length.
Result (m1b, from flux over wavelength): 10.4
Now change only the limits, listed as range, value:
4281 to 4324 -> 9.51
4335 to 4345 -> 11.1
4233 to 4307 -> 9.77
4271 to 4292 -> 10.2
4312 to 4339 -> 11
